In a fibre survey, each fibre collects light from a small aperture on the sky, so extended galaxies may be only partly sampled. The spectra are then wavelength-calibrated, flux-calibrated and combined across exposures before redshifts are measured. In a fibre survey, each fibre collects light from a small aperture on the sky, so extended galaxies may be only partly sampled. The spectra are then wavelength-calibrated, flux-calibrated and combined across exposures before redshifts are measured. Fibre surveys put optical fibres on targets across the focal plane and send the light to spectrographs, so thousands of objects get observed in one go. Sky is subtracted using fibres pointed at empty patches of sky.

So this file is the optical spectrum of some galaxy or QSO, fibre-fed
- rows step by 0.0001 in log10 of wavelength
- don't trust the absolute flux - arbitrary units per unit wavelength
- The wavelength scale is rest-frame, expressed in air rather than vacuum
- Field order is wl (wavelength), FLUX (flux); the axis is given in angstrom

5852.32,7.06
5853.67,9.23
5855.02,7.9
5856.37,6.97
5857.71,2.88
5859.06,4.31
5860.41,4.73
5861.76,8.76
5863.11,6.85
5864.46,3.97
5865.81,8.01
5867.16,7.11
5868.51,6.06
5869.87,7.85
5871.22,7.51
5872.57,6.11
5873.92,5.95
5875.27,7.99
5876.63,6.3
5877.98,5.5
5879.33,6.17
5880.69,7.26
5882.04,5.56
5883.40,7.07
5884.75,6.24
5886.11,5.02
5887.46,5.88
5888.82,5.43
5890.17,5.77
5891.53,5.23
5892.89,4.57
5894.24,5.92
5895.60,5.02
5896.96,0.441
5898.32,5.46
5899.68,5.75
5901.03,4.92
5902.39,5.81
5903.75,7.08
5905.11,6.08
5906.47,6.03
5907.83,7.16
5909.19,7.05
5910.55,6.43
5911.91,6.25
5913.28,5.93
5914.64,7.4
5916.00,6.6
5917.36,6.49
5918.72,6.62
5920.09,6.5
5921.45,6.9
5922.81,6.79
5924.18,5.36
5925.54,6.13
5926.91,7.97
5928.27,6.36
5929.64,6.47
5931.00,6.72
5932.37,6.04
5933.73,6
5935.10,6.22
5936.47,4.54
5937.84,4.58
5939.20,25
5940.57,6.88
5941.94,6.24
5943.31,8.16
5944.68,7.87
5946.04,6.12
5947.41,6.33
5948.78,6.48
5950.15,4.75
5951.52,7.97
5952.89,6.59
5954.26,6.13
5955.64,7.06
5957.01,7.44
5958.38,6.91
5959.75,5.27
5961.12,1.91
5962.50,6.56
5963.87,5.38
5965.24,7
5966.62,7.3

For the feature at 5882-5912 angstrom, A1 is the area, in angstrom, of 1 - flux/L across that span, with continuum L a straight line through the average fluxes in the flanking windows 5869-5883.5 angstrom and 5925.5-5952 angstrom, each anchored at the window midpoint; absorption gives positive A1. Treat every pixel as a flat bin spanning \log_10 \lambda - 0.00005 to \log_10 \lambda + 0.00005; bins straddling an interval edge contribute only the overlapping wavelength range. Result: 5.36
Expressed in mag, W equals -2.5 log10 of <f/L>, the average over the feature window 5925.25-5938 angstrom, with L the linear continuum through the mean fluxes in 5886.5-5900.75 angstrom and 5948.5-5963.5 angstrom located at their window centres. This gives -0.10 mag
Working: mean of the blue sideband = 4.95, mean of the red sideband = 6.07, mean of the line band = 6.16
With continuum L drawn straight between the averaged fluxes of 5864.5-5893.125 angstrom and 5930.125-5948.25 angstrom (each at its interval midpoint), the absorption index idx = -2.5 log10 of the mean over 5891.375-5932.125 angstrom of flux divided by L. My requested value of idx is 0.17 mag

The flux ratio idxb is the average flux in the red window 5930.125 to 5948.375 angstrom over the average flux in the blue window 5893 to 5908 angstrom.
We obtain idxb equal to 1.4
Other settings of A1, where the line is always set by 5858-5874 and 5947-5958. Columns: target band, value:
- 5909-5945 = -3.4 angstrom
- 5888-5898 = 2.7 angstrom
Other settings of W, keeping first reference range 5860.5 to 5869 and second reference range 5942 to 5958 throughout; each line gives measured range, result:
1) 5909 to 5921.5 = 0.03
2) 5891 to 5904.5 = 0.32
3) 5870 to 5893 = 0.09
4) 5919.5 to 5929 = 0.03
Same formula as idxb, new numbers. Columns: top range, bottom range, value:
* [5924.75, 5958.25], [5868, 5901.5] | 1.25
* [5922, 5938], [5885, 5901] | 1.23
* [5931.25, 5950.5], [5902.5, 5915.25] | 1.15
